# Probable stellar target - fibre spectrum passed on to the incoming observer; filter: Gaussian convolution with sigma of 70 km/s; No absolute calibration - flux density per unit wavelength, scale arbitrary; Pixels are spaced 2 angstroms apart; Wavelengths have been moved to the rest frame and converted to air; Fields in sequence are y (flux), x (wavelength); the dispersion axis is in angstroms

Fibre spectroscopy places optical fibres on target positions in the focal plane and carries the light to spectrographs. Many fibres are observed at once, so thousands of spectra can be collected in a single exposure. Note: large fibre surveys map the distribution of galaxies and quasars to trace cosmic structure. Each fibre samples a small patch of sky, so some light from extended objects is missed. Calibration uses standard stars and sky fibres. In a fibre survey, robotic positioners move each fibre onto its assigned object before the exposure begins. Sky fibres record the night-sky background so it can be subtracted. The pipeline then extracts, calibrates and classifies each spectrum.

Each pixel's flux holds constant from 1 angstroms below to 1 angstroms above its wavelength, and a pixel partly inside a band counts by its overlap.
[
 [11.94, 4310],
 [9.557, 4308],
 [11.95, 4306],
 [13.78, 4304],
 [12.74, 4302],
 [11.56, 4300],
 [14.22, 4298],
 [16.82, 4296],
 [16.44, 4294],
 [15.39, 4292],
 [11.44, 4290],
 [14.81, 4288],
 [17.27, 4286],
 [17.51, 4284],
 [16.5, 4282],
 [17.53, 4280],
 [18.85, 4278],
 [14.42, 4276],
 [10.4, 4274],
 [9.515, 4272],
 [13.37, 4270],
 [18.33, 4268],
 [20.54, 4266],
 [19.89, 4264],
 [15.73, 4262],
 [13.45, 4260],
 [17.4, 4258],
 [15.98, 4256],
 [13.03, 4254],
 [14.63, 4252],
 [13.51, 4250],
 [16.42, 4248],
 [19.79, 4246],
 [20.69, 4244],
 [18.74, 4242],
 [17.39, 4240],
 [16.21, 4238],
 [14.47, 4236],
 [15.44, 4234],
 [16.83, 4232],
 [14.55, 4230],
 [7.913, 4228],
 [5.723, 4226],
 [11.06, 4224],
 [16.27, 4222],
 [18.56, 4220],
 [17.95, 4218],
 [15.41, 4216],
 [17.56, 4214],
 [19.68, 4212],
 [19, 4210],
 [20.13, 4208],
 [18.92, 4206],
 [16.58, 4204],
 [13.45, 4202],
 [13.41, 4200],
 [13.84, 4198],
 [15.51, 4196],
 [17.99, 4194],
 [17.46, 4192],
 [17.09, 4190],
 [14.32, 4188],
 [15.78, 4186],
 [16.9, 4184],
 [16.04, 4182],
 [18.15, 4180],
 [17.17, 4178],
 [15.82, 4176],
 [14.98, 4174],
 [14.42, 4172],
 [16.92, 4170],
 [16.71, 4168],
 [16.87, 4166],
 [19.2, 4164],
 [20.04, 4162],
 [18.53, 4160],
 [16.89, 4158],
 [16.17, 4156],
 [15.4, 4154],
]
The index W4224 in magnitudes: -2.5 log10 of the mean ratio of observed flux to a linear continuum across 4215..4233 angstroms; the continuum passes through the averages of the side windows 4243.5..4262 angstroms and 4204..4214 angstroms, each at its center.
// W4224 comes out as 0.286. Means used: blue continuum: 19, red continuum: 16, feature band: 13.8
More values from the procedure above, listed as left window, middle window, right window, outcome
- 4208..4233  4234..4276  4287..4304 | -0.08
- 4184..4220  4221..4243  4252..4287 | 0.16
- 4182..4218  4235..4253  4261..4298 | -0.05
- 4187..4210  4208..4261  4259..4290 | 0.02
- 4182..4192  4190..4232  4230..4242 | 0.04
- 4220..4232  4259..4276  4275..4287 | 0.05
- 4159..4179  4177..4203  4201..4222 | 0.09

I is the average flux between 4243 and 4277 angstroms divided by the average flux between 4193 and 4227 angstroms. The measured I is 1.0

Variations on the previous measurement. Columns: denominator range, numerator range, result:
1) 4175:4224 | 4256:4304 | 0.92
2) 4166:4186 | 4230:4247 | 1.06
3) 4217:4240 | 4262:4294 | 1.11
